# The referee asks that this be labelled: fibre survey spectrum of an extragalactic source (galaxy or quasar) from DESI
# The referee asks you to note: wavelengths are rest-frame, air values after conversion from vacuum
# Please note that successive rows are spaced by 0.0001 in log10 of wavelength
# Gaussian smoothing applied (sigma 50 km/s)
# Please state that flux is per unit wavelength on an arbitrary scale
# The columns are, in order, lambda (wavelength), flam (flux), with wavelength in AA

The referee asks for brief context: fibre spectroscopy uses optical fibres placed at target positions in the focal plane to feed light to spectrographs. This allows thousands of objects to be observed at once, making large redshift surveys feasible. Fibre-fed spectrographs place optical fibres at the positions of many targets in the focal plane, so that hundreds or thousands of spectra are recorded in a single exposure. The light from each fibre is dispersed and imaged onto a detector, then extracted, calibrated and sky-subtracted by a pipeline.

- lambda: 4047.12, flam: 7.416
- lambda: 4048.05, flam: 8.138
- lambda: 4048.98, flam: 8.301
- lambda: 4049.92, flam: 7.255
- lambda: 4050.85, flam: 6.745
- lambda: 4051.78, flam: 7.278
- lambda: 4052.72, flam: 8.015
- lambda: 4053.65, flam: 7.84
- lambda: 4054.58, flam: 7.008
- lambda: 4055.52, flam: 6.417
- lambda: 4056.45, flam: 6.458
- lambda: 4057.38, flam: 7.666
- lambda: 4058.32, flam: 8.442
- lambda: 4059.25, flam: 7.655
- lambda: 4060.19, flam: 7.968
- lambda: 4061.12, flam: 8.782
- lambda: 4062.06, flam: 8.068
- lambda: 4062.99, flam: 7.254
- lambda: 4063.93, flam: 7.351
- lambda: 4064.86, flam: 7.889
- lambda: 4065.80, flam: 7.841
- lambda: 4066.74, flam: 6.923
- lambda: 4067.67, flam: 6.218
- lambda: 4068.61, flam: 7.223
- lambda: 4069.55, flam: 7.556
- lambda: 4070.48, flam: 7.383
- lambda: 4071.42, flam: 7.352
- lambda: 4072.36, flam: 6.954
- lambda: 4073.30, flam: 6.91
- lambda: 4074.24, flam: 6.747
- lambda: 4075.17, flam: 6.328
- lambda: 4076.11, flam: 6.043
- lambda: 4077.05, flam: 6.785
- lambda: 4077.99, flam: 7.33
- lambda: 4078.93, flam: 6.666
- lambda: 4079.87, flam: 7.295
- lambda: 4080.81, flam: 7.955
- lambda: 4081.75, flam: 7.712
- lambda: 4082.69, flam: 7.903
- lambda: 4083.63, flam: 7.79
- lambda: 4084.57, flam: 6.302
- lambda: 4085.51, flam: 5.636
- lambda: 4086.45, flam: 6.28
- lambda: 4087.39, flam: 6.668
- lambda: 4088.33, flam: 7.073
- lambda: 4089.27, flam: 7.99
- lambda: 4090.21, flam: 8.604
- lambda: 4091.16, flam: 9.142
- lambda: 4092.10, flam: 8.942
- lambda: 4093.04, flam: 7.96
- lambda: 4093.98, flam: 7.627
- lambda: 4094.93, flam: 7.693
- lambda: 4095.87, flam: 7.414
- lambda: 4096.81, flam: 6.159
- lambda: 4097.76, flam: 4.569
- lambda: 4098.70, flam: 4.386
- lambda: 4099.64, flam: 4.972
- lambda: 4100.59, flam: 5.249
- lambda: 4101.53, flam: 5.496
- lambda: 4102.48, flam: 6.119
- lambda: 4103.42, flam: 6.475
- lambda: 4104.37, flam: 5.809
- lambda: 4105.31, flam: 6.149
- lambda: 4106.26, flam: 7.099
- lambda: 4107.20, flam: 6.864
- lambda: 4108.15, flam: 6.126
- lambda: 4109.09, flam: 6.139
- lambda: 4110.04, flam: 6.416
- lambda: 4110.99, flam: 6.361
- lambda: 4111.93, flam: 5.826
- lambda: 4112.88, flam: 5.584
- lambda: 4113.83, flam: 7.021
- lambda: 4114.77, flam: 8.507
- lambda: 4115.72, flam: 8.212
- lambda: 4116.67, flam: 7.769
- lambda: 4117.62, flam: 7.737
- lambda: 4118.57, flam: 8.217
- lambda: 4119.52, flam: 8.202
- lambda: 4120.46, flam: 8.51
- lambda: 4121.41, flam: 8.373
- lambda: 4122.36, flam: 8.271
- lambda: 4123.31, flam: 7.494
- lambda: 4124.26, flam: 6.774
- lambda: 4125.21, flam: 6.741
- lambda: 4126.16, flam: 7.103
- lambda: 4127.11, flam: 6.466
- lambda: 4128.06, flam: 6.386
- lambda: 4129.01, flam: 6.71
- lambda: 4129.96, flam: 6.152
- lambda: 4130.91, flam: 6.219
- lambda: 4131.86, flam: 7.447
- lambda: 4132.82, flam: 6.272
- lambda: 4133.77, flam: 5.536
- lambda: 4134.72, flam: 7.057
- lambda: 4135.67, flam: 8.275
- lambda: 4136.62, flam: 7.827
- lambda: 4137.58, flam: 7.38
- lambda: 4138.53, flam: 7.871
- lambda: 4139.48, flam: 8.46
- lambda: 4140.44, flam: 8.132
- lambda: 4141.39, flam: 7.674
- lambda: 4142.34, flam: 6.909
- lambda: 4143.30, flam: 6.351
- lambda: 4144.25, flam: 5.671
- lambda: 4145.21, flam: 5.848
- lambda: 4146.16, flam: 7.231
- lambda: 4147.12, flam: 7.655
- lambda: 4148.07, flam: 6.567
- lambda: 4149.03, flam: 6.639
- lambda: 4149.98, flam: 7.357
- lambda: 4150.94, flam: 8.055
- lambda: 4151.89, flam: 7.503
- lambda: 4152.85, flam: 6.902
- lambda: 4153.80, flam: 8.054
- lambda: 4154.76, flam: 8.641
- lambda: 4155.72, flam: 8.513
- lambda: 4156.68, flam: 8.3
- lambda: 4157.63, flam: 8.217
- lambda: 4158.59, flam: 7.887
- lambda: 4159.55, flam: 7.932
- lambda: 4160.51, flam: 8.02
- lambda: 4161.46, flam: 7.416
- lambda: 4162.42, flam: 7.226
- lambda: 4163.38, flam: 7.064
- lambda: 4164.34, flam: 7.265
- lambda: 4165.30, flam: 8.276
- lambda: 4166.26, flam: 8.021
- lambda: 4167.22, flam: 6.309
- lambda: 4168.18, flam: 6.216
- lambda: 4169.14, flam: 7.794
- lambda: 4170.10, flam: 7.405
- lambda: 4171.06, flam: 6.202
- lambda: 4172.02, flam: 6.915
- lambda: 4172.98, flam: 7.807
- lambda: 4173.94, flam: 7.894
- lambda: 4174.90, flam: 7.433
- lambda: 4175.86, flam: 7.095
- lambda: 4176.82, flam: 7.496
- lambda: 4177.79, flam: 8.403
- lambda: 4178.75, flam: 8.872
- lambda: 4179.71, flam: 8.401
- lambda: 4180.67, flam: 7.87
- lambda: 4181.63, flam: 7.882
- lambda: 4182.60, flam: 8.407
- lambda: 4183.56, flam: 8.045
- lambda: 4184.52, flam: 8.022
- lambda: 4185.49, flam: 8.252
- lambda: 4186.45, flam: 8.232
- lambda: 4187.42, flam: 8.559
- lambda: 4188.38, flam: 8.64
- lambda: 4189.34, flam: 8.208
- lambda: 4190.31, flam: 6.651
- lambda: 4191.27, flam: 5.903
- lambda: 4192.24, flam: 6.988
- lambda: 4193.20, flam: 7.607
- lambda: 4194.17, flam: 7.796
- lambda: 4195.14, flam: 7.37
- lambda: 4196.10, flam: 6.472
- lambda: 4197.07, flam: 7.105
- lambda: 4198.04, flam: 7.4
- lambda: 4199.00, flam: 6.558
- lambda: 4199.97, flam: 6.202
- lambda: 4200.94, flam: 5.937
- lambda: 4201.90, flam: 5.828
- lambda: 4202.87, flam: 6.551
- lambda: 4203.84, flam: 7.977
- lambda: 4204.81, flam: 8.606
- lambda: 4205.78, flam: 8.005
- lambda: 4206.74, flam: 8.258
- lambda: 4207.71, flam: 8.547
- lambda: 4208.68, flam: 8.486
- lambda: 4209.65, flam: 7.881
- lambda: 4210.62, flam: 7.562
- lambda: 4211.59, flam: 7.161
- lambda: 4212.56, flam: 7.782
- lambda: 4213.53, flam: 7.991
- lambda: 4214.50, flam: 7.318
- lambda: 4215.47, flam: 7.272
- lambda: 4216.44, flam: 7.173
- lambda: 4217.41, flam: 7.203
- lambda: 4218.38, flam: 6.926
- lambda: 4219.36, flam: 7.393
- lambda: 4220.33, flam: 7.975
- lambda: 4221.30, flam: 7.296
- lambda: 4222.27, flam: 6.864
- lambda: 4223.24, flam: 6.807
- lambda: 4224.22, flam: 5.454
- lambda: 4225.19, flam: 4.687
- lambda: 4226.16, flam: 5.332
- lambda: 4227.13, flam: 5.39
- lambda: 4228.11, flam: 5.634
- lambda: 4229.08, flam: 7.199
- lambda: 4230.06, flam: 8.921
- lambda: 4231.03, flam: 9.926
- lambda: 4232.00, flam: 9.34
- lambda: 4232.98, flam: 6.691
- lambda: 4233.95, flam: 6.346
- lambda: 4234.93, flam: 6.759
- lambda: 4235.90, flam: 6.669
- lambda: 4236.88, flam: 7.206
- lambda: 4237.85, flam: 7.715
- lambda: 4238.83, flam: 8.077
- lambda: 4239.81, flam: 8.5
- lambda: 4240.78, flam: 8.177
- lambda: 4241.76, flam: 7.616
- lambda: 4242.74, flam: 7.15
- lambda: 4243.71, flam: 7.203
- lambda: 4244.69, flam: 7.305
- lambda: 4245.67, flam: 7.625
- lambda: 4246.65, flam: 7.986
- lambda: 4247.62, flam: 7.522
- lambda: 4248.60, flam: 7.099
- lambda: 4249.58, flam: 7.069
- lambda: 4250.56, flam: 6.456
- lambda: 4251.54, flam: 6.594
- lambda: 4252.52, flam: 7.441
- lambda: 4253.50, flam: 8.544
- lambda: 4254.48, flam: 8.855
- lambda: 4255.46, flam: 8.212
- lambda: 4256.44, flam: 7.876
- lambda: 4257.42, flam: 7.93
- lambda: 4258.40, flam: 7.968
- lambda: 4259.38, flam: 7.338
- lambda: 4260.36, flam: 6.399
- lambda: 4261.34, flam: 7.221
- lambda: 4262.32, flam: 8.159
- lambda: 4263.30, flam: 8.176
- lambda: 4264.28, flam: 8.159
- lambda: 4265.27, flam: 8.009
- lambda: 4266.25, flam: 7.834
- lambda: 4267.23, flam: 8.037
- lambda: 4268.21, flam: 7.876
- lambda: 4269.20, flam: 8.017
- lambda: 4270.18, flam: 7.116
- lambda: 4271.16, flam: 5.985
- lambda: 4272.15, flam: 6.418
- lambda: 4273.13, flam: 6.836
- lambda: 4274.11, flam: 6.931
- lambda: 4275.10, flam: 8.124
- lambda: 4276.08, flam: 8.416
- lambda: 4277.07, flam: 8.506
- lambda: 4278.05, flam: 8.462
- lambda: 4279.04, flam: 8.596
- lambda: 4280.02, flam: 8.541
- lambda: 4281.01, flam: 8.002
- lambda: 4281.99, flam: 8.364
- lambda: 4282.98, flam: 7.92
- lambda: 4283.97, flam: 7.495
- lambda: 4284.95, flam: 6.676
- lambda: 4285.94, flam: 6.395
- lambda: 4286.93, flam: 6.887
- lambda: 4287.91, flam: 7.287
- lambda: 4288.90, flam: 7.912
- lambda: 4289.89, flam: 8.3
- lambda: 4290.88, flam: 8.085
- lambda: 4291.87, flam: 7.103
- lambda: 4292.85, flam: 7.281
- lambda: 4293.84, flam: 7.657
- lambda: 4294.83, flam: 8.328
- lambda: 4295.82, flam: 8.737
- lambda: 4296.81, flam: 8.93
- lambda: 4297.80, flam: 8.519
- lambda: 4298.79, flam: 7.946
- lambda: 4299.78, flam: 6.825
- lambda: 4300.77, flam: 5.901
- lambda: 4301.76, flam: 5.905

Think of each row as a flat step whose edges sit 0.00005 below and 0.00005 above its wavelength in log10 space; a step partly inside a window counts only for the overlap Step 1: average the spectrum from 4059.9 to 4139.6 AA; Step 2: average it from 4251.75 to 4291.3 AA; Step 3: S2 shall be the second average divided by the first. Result 1.1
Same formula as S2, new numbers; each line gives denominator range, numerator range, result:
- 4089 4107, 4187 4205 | 1.06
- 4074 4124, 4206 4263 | 1.06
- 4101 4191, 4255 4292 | 1.05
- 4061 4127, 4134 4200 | 1.07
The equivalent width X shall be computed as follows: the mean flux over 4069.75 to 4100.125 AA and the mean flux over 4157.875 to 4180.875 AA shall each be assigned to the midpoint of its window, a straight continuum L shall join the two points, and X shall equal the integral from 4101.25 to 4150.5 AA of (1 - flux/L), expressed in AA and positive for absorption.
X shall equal 1.9 AA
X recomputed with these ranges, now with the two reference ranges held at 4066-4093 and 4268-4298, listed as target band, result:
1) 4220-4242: 1.3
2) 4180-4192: -0.6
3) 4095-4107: 2.3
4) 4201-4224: 0.3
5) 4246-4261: 0.2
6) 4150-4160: -0.8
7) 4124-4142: 0.7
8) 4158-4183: -0.5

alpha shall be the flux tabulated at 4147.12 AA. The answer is 7.655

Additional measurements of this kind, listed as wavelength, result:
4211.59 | 7.161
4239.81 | 8.5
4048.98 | 8.301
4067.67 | 6.218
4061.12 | 8.782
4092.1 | 8.942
